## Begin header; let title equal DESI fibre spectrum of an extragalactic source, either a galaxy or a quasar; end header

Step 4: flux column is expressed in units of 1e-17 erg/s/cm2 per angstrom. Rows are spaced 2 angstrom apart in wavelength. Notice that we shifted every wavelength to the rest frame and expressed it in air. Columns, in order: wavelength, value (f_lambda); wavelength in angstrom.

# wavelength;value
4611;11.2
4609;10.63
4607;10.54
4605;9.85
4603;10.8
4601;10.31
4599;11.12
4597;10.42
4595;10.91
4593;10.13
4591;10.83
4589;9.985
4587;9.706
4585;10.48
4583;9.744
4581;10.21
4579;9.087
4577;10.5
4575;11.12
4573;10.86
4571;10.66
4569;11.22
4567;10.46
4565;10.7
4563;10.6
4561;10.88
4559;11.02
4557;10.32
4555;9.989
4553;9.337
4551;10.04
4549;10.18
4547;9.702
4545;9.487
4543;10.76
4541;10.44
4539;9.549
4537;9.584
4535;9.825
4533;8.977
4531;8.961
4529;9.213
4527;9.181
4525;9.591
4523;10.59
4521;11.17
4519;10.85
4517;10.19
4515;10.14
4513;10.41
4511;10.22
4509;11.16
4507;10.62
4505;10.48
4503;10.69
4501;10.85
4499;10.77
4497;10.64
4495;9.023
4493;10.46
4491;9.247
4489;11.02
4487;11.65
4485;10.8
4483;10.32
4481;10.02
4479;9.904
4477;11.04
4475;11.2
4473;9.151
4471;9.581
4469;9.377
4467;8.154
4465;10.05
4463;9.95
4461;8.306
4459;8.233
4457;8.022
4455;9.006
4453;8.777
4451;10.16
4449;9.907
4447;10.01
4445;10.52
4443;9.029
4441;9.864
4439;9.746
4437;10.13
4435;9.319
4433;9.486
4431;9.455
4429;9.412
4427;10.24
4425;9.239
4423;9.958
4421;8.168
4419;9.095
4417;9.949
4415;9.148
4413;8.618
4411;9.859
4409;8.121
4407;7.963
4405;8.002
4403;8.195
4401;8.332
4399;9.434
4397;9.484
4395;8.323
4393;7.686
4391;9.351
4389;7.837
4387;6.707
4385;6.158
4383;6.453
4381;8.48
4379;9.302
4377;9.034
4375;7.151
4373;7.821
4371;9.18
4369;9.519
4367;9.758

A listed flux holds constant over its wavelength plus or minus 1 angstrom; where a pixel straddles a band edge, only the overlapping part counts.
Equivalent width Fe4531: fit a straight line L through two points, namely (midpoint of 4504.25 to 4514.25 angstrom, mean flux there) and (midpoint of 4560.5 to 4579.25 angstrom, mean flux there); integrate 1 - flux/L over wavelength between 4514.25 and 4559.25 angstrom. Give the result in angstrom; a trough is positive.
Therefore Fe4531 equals 2.8 angstrom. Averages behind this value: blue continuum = 10.6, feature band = 9.94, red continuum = 10.7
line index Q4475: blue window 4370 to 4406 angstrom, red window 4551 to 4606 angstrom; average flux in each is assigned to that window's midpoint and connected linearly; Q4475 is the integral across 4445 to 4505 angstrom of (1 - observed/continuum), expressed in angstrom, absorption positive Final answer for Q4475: -4.57 angstrom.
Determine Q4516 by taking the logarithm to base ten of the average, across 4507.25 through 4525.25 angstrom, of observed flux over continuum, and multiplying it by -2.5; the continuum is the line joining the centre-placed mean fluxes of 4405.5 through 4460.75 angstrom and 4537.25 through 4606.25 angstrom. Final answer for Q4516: -0.07 mag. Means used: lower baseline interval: 9.29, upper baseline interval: 10.3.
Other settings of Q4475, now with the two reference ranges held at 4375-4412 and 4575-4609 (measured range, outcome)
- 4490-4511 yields -2.3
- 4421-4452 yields -3.7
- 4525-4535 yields 0.5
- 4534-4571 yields -1.2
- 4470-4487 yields -2.2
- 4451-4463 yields 0.2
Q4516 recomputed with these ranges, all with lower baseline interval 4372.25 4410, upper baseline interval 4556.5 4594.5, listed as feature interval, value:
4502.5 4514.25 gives -0.11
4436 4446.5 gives -0.13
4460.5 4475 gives -0.04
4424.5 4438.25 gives -0.12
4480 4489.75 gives -0.16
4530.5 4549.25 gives 0.03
